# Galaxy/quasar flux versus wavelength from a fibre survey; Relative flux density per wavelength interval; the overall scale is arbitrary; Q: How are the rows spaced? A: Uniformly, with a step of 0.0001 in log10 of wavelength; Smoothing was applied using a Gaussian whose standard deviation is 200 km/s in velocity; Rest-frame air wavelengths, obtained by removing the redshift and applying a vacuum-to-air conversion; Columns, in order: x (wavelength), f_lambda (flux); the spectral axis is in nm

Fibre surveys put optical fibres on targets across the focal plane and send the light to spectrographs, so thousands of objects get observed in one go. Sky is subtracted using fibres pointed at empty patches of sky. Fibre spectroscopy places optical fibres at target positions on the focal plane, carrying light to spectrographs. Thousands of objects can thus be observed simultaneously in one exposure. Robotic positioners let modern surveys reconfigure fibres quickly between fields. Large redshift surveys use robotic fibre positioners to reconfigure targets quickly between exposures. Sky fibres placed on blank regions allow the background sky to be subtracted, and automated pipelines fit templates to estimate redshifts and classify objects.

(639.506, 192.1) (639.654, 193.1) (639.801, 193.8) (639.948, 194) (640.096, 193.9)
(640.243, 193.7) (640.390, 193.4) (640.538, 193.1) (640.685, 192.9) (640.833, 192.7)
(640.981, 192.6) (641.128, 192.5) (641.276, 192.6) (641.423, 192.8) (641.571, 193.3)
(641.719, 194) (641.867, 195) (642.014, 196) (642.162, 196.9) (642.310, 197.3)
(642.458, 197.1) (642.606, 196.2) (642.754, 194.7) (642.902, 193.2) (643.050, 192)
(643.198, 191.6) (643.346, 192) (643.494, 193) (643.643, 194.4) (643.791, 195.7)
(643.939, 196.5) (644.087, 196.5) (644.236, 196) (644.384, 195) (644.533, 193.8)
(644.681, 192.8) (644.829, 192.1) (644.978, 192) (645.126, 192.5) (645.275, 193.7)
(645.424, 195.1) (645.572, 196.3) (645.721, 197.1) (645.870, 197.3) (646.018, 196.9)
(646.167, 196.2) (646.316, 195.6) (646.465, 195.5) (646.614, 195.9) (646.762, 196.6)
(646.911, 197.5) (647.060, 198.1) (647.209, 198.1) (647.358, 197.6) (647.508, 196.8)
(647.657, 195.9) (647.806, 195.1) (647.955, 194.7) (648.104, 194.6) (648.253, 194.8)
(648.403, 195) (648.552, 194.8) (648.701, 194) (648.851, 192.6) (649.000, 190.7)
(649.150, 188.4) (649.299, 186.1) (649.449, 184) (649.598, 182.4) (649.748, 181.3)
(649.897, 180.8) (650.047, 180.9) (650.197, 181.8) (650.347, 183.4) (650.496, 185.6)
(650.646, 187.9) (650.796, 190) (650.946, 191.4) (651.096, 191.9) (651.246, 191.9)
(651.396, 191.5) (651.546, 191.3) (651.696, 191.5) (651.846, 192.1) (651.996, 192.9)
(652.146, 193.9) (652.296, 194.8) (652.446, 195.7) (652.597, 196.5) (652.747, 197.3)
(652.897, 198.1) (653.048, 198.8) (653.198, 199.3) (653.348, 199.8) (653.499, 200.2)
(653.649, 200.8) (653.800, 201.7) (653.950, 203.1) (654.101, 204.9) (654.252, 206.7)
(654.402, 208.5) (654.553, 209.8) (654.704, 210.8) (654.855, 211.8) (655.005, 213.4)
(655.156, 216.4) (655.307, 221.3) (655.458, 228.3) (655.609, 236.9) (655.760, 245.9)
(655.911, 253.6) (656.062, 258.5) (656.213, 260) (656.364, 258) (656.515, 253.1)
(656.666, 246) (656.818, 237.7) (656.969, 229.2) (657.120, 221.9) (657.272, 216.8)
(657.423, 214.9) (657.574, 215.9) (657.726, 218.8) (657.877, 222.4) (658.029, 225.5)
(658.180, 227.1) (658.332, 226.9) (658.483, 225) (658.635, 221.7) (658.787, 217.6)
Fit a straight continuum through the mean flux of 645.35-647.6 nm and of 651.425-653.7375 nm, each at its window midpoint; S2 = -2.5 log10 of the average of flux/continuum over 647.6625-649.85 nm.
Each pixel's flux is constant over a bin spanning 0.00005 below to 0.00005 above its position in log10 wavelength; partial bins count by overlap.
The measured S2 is 0.03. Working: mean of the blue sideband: 197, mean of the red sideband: 196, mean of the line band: 191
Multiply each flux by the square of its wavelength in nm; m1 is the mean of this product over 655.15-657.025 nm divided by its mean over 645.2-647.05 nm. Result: 1.28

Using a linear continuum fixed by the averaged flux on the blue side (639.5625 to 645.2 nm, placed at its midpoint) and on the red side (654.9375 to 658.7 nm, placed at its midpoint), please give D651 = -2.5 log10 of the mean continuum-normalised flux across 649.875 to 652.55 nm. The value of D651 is 0.147 mag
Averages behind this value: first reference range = 194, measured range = 190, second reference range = 232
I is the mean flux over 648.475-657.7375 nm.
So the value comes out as 206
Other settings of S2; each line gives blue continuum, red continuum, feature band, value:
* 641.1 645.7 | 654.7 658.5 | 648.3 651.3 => 0.133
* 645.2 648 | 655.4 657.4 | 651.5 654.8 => 0.137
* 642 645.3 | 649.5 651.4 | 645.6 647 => -0.031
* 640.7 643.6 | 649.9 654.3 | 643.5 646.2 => -0.005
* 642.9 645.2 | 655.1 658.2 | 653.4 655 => 0.101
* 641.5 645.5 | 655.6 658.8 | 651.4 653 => 0.131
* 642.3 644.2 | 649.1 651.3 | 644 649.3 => -0.026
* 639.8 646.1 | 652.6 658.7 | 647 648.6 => 0.046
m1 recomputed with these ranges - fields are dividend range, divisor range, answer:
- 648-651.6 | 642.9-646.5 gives 0.99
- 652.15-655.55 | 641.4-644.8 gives 1.09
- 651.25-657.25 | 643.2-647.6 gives 1.13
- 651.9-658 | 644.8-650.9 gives 1.16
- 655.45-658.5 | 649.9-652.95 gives 1.25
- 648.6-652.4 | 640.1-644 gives 1.00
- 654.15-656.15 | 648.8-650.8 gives 1.23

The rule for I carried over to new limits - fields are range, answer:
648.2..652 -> 189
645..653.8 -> 193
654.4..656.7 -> 234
